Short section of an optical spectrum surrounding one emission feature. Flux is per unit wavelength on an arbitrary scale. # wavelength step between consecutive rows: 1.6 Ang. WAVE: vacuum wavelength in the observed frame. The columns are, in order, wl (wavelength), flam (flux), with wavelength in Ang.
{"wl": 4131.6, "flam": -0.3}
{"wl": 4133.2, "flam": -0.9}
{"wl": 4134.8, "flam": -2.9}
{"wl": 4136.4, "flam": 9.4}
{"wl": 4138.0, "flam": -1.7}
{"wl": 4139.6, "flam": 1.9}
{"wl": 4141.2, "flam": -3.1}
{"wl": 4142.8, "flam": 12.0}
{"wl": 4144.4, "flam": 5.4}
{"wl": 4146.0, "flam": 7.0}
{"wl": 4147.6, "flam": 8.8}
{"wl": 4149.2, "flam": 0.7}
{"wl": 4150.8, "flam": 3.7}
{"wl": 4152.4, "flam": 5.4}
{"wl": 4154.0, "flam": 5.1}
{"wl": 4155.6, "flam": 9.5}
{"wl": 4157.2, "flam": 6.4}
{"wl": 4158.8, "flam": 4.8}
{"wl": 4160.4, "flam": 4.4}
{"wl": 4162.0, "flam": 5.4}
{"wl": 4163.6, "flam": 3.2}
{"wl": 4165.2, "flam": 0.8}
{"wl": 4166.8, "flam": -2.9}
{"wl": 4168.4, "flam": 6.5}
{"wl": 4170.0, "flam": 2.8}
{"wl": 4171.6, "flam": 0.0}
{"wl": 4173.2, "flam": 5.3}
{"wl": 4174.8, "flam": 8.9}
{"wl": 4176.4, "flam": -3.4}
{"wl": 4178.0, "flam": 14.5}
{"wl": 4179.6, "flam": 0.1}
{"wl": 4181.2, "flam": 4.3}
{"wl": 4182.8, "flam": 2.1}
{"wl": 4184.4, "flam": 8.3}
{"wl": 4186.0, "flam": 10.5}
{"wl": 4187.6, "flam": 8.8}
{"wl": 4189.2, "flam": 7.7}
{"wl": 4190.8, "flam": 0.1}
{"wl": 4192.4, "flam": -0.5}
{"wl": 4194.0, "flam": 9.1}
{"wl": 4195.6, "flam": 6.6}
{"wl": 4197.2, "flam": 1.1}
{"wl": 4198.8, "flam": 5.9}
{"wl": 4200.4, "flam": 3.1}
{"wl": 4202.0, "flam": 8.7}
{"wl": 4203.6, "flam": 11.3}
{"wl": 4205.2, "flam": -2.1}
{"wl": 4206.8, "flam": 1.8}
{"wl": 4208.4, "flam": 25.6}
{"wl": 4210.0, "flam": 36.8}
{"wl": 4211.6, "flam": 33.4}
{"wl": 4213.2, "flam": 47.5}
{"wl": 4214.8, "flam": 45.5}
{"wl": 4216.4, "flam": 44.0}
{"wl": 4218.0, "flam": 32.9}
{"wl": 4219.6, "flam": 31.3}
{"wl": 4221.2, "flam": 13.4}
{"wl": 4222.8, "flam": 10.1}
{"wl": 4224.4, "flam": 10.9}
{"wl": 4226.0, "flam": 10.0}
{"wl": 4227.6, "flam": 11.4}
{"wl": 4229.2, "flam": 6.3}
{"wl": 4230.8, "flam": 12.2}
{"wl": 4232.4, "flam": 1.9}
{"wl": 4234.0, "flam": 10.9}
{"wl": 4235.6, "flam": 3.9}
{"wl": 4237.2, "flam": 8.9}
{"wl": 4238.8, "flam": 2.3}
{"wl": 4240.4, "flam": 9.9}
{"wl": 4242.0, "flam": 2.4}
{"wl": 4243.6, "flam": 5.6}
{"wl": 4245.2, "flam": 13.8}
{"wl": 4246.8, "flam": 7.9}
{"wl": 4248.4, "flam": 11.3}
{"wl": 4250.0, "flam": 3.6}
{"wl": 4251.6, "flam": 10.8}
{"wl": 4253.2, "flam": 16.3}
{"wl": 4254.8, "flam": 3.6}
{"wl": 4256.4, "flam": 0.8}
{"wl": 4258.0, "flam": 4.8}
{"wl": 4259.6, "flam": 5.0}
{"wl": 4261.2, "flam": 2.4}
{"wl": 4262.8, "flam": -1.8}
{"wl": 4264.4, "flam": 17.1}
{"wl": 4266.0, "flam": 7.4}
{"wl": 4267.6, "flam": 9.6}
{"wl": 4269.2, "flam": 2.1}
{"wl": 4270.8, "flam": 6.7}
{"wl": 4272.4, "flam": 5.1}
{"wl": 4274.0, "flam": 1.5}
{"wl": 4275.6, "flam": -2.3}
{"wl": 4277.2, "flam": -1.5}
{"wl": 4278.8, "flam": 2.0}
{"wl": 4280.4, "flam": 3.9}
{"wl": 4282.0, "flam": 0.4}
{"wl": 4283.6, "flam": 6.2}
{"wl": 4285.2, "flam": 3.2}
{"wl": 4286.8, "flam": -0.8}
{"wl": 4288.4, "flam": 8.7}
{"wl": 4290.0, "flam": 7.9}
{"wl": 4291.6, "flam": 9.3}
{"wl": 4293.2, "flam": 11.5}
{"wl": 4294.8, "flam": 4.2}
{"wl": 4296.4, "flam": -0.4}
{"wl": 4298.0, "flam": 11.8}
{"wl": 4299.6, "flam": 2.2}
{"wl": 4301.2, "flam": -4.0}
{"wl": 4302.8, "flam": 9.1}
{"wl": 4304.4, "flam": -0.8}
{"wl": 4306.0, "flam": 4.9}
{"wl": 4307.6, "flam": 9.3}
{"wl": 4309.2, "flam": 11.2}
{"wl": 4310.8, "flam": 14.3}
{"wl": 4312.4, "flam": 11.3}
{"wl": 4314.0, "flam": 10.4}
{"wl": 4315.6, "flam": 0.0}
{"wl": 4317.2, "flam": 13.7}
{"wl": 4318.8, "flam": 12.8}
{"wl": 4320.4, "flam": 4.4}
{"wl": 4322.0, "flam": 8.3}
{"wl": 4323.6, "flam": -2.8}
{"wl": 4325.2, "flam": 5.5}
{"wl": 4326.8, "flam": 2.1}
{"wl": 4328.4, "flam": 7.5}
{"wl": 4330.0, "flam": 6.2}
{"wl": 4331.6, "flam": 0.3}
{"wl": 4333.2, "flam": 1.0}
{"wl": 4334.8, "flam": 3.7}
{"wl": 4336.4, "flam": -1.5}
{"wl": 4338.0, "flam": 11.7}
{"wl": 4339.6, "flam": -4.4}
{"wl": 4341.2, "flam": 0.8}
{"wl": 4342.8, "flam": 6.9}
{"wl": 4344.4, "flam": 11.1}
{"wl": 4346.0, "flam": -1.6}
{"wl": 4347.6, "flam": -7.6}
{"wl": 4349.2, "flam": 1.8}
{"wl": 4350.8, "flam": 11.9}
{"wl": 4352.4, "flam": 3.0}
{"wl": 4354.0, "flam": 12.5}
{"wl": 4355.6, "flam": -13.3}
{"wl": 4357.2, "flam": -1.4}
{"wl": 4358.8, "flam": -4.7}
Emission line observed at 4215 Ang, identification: Lyman alpha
